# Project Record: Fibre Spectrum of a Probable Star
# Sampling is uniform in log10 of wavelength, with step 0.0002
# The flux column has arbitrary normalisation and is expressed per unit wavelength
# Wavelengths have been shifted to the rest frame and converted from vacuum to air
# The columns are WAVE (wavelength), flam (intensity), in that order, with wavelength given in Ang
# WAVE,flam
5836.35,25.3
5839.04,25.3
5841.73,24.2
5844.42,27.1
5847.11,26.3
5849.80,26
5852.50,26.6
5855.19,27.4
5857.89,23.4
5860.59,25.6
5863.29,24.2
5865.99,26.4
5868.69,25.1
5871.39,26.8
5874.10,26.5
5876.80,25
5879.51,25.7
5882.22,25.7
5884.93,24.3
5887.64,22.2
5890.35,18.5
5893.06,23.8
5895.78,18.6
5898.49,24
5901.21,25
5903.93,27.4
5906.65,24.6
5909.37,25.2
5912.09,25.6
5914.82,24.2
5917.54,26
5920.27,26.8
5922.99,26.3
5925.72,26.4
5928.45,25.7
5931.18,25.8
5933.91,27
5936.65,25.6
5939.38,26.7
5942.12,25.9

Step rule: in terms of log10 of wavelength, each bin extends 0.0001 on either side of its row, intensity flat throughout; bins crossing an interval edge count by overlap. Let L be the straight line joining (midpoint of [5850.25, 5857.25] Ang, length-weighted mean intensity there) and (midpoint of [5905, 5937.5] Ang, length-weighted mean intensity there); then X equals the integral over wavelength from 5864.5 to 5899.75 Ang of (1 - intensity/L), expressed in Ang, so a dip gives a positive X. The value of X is 2.9 Ang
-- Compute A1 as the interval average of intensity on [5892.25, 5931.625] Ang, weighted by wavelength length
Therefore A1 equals 25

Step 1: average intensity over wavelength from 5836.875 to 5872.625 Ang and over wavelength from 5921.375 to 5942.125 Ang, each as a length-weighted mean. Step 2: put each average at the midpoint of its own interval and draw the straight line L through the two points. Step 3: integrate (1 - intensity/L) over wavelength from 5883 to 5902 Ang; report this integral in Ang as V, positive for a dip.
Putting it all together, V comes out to 2.6 Ang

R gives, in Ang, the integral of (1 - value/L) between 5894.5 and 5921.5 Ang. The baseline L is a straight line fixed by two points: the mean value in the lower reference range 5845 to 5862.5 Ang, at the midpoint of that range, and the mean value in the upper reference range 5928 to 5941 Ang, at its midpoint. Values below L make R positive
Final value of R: 1.4 Ang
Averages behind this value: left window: 25.9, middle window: 24.7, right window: 26.2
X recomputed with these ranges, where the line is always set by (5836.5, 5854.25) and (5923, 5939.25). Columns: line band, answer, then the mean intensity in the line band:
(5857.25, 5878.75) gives 0.4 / 25.5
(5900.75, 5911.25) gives 0.2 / 25.6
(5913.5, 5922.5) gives 0.1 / 25.8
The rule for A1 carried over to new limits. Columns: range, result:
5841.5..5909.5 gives 24.8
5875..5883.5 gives 25.5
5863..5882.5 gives 25.8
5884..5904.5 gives 22.8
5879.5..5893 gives 23.1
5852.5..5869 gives 25.5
